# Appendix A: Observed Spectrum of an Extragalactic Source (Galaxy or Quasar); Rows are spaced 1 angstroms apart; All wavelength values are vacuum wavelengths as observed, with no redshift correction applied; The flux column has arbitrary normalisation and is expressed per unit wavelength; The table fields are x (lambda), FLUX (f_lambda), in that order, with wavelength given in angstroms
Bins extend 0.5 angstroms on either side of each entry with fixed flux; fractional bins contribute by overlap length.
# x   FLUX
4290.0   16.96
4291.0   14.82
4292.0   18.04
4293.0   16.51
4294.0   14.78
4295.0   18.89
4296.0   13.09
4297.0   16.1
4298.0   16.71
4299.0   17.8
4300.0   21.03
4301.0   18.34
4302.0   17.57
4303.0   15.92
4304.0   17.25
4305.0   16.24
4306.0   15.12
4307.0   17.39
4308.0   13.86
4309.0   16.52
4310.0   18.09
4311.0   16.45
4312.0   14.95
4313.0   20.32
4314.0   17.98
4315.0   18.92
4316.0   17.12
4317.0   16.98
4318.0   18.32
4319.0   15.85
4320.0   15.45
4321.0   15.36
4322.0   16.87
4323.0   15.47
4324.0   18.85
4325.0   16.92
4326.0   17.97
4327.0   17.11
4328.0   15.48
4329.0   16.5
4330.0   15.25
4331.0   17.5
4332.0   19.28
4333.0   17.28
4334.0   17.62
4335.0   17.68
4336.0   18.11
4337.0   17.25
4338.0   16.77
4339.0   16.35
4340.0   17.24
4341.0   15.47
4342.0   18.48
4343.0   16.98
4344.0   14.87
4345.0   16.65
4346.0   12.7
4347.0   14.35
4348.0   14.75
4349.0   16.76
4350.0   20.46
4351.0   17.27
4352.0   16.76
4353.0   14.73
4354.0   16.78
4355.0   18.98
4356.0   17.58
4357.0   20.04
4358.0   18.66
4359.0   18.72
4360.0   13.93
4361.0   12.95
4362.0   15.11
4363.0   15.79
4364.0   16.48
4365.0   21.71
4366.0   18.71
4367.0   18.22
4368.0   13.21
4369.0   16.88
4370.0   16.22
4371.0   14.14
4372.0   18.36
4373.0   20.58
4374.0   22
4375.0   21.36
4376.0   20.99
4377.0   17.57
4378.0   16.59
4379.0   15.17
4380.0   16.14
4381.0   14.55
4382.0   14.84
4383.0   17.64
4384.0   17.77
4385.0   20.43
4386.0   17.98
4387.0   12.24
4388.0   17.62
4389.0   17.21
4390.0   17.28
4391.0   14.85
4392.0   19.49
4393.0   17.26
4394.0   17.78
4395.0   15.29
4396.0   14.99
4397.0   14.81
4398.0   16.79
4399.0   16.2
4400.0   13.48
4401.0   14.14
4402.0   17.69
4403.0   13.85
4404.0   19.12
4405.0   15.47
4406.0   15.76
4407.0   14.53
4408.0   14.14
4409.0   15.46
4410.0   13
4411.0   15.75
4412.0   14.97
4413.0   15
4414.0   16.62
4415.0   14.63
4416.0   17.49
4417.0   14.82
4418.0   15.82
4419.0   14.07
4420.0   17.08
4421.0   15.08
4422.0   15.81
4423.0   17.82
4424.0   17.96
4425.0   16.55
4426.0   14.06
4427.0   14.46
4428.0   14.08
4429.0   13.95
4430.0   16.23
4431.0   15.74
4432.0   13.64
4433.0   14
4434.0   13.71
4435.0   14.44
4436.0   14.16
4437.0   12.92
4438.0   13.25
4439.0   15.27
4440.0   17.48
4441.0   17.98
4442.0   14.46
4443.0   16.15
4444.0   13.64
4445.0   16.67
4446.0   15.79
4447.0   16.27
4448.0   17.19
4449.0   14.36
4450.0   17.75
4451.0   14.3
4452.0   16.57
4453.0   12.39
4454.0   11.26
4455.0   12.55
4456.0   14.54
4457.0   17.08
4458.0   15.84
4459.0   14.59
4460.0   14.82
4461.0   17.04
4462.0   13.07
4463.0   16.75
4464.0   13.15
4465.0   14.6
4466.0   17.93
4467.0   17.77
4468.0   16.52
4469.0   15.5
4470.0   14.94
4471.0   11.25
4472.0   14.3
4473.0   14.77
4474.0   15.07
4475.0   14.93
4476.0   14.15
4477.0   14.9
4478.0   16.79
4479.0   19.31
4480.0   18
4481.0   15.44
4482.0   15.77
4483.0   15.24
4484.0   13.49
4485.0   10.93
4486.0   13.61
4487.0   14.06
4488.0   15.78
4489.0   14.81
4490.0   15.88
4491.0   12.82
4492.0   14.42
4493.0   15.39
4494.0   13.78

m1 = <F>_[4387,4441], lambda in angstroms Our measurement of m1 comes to 15.5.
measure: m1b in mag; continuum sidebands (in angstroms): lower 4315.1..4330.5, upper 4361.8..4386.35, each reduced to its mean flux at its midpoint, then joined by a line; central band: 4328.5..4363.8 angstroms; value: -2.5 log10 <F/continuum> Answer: 0.02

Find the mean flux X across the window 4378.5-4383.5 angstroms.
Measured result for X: 15.7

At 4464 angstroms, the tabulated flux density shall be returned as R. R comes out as 13.15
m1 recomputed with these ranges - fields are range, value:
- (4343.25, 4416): 16.5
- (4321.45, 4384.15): 17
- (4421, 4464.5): 15.1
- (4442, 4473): 15.1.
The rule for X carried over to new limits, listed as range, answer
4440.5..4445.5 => 15.8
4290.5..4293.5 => 16.5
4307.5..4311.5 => 16.2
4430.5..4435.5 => 14.3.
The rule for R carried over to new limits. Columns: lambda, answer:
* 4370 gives 16.22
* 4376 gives 20.99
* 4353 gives 14.73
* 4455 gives 12.55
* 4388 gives 17.62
